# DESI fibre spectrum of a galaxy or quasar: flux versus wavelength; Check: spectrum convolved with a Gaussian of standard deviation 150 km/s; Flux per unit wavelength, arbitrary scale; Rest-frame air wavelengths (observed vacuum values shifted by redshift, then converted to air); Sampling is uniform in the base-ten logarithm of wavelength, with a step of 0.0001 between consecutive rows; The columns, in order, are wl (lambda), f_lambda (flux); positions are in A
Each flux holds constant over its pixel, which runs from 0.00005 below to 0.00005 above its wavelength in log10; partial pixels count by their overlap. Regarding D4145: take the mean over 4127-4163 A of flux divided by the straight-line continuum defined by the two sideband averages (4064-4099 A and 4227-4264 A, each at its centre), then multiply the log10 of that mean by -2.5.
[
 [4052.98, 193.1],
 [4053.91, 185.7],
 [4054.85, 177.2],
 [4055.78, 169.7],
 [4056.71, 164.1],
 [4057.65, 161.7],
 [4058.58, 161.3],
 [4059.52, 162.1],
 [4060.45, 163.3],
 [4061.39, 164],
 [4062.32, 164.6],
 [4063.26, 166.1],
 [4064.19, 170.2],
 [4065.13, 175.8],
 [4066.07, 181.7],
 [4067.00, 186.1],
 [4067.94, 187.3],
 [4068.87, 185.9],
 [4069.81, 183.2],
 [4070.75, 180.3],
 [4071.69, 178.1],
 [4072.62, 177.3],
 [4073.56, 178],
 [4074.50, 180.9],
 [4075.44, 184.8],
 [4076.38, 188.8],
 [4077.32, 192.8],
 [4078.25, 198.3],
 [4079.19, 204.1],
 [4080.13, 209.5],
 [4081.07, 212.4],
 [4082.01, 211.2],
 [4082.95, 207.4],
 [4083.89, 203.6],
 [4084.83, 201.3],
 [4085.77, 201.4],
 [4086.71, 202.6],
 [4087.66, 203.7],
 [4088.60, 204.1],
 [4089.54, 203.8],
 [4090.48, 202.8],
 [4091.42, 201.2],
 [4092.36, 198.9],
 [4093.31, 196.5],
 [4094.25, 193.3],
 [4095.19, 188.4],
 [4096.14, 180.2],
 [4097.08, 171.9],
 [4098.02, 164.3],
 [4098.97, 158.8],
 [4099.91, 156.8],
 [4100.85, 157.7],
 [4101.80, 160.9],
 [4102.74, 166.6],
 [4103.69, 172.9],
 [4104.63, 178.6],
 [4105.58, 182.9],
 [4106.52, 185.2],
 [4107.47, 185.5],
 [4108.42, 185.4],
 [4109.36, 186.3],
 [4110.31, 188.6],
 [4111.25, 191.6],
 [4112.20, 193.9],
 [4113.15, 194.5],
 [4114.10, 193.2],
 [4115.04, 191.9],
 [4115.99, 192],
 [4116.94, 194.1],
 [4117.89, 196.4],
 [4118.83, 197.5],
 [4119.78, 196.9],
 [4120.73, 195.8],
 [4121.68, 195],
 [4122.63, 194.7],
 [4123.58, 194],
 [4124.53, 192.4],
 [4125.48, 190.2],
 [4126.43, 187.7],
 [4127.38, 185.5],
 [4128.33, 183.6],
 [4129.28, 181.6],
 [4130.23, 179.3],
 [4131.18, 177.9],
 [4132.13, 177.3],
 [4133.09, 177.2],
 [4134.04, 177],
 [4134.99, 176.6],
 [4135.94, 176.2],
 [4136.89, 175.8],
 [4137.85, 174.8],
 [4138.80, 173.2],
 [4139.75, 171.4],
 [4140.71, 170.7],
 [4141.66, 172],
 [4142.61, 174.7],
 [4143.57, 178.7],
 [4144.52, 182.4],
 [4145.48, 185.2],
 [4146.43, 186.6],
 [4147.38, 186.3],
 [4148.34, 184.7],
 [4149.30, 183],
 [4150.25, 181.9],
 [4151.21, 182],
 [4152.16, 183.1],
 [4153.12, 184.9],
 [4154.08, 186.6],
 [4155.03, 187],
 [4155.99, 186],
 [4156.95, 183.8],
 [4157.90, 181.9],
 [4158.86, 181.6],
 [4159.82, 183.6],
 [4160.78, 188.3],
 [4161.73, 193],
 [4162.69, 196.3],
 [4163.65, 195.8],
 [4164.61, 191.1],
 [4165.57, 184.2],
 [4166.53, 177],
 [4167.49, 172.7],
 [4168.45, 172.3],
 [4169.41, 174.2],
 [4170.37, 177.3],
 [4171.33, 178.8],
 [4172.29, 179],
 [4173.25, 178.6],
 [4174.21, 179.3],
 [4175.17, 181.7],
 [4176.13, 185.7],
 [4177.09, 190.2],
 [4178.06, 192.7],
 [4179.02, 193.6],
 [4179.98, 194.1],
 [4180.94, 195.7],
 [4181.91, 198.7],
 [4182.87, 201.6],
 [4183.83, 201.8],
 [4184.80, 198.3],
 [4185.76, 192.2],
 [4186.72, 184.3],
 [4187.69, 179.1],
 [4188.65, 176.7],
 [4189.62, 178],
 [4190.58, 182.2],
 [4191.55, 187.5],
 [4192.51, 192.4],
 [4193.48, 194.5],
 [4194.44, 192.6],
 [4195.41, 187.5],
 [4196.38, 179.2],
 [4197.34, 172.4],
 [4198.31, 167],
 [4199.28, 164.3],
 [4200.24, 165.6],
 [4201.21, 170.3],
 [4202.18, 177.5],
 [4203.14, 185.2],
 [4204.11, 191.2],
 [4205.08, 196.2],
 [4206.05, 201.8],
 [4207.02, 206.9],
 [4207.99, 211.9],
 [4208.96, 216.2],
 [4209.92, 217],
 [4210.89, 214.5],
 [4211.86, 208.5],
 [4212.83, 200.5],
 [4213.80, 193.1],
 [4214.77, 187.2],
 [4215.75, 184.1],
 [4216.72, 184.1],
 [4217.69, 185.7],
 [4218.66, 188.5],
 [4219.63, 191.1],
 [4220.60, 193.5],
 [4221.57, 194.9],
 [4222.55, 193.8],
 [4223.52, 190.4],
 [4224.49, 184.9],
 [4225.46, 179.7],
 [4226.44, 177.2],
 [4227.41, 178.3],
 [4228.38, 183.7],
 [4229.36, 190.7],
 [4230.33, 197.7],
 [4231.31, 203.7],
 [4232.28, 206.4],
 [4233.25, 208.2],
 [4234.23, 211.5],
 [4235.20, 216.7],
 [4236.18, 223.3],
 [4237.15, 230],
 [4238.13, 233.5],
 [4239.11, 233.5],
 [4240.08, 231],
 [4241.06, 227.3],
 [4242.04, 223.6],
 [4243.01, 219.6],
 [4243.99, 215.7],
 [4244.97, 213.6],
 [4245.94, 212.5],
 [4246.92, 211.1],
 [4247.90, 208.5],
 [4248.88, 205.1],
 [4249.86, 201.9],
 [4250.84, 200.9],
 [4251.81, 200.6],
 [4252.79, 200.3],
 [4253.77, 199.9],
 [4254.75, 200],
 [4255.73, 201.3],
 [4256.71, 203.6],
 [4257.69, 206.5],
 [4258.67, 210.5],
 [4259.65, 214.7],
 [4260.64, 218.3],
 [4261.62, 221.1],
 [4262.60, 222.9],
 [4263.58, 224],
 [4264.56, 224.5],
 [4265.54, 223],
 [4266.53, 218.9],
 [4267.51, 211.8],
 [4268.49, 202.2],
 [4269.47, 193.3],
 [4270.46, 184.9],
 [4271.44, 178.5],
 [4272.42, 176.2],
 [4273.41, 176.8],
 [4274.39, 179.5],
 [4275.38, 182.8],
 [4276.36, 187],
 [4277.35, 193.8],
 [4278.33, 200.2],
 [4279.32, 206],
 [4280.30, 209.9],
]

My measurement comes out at 0.10 mag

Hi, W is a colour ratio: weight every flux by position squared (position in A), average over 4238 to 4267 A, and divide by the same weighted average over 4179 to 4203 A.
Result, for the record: 1.19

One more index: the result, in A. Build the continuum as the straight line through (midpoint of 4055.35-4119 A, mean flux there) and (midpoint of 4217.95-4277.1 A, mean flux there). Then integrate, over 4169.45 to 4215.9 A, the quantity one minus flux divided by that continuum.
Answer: 2.0 A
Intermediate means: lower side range 185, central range 189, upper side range 204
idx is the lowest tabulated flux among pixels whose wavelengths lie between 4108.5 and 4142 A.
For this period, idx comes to 170.7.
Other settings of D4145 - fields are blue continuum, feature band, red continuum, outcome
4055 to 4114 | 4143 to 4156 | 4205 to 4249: 0.053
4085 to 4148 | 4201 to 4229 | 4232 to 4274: 0.057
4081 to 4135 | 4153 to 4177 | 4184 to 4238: 0.042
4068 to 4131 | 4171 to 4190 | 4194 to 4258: 0.042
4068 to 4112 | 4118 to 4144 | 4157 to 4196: 0.027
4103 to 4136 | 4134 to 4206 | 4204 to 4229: 0.044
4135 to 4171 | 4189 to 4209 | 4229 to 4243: 0.087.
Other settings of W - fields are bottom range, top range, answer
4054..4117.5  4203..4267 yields 1.20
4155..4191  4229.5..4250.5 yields 1.20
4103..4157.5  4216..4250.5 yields 1.16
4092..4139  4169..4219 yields 1.07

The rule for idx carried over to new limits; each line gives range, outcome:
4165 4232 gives 164.3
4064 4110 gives 156.8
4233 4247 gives 208.2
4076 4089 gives 188.8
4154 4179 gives 172.3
